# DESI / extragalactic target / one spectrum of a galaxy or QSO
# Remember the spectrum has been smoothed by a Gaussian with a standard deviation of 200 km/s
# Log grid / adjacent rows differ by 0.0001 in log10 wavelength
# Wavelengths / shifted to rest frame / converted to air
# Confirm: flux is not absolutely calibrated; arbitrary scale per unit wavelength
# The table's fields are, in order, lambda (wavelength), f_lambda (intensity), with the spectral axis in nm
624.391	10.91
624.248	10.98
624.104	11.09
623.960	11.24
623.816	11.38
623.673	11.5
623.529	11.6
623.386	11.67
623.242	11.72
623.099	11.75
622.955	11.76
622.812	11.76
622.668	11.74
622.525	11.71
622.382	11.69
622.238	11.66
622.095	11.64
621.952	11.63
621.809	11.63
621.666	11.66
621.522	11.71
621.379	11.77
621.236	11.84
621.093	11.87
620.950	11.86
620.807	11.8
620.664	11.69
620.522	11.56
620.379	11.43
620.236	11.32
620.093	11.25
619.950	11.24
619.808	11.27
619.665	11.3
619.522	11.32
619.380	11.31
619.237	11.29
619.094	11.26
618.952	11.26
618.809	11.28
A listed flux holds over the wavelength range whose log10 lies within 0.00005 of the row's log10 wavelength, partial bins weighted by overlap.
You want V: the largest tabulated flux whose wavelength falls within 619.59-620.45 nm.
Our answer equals 11.43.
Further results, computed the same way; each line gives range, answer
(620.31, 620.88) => 11.8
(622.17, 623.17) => 11.76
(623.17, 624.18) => 11.72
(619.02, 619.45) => 11.31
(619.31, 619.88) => 11.32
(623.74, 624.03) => 11.38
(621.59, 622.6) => 11.71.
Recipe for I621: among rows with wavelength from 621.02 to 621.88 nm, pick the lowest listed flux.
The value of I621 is 11.63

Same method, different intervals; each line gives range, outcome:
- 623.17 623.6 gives 11.6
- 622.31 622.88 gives 11.69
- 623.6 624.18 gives 11.09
